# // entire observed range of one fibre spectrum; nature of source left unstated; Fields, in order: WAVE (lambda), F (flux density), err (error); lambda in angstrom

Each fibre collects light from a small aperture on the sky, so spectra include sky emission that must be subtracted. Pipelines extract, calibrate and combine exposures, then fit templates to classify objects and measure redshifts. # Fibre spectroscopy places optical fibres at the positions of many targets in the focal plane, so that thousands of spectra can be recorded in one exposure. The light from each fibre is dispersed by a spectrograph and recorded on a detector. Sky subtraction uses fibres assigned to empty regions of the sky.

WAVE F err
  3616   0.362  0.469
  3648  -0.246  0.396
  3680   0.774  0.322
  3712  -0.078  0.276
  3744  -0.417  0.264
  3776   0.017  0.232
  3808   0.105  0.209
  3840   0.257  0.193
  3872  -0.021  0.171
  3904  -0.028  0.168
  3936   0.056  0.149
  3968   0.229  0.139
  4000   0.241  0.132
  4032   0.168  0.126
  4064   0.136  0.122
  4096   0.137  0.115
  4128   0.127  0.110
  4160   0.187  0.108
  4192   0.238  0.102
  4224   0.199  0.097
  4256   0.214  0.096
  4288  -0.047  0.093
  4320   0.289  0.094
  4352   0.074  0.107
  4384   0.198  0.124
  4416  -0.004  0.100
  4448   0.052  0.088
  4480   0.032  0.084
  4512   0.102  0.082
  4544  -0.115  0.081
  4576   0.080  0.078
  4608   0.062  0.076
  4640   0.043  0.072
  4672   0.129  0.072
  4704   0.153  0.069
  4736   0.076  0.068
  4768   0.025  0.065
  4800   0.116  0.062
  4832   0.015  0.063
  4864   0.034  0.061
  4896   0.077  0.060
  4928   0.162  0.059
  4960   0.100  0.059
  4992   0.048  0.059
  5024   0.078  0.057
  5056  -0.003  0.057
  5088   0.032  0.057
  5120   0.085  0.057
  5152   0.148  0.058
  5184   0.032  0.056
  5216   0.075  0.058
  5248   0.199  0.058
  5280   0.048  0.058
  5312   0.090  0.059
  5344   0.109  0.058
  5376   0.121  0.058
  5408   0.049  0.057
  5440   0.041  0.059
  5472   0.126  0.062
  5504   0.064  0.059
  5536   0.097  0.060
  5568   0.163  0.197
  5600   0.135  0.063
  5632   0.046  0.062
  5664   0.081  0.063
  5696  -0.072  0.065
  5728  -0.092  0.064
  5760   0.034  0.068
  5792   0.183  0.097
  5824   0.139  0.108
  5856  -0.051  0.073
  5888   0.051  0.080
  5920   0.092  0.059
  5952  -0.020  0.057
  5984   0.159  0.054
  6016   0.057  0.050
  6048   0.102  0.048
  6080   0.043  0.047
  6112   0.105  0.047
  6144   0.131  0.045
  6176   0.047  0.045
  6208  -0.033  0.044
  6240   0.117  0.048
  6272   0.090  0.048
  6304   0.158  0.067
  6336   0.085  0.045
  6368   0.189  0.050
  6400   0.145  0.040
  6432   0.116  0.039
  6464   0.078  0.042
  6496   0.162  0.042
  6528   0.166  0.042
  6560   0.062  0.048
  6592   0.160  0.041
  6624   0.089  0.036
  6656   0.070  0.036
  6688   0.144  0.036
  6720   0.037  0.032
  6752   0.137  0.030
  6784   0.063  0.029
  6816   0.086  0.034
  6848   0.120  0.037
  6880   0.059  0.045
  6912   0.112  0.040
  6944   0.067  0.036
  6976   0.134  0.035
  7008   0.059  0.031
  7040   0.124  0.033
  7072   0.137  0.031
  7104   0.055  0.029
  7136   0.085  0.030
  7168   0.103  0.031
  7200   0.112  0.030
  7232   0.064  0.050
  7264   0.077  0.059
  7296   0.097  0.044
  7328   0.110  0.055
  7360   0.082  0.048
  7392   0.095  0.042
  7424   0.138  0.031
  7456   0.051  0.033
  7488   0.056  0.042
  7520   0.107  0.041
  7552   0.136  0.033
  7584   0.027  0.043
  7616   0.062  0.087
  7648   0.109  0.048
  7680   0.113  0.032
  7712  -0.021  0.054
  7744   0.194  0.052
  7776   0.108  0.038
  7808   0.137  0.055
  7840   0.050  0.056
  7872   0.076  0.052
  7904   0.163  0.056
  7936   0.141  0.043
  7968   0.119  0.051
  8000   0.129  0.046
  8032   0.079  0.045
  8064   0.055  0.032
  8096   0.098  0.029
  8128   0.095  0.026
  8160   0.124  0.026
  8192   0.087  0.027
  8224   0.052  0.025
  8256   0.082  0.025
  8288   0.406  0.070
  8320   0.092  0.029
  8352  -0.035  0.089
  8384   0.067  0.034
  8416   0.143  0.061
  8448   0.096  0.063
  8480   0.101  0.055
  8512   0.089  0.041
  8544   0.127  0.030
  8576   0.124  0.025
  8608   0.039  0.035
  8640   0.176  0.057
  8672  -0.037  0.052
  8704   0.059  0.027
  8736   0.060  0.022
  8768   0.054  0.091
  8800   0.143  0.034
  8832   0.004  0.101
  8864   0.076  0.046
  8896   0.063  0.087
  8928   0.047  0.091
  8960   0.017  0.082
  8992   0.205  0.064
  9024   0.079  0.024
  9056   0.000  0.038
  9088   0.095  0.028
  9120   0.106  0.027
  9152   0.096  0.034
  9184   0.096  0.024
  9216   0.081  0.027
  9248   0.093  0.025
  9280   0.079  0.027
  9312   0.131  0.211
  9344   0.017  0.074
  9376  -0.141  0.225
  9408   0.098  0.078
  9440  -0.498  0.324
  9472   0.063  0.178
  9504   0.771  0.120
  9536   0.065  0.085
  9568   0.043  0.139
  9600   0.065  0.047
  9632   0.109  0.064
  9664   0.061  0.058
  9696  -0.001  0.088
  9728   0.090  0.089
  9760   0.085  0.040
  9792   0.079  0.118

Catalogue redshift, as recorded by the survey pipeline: 1.221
